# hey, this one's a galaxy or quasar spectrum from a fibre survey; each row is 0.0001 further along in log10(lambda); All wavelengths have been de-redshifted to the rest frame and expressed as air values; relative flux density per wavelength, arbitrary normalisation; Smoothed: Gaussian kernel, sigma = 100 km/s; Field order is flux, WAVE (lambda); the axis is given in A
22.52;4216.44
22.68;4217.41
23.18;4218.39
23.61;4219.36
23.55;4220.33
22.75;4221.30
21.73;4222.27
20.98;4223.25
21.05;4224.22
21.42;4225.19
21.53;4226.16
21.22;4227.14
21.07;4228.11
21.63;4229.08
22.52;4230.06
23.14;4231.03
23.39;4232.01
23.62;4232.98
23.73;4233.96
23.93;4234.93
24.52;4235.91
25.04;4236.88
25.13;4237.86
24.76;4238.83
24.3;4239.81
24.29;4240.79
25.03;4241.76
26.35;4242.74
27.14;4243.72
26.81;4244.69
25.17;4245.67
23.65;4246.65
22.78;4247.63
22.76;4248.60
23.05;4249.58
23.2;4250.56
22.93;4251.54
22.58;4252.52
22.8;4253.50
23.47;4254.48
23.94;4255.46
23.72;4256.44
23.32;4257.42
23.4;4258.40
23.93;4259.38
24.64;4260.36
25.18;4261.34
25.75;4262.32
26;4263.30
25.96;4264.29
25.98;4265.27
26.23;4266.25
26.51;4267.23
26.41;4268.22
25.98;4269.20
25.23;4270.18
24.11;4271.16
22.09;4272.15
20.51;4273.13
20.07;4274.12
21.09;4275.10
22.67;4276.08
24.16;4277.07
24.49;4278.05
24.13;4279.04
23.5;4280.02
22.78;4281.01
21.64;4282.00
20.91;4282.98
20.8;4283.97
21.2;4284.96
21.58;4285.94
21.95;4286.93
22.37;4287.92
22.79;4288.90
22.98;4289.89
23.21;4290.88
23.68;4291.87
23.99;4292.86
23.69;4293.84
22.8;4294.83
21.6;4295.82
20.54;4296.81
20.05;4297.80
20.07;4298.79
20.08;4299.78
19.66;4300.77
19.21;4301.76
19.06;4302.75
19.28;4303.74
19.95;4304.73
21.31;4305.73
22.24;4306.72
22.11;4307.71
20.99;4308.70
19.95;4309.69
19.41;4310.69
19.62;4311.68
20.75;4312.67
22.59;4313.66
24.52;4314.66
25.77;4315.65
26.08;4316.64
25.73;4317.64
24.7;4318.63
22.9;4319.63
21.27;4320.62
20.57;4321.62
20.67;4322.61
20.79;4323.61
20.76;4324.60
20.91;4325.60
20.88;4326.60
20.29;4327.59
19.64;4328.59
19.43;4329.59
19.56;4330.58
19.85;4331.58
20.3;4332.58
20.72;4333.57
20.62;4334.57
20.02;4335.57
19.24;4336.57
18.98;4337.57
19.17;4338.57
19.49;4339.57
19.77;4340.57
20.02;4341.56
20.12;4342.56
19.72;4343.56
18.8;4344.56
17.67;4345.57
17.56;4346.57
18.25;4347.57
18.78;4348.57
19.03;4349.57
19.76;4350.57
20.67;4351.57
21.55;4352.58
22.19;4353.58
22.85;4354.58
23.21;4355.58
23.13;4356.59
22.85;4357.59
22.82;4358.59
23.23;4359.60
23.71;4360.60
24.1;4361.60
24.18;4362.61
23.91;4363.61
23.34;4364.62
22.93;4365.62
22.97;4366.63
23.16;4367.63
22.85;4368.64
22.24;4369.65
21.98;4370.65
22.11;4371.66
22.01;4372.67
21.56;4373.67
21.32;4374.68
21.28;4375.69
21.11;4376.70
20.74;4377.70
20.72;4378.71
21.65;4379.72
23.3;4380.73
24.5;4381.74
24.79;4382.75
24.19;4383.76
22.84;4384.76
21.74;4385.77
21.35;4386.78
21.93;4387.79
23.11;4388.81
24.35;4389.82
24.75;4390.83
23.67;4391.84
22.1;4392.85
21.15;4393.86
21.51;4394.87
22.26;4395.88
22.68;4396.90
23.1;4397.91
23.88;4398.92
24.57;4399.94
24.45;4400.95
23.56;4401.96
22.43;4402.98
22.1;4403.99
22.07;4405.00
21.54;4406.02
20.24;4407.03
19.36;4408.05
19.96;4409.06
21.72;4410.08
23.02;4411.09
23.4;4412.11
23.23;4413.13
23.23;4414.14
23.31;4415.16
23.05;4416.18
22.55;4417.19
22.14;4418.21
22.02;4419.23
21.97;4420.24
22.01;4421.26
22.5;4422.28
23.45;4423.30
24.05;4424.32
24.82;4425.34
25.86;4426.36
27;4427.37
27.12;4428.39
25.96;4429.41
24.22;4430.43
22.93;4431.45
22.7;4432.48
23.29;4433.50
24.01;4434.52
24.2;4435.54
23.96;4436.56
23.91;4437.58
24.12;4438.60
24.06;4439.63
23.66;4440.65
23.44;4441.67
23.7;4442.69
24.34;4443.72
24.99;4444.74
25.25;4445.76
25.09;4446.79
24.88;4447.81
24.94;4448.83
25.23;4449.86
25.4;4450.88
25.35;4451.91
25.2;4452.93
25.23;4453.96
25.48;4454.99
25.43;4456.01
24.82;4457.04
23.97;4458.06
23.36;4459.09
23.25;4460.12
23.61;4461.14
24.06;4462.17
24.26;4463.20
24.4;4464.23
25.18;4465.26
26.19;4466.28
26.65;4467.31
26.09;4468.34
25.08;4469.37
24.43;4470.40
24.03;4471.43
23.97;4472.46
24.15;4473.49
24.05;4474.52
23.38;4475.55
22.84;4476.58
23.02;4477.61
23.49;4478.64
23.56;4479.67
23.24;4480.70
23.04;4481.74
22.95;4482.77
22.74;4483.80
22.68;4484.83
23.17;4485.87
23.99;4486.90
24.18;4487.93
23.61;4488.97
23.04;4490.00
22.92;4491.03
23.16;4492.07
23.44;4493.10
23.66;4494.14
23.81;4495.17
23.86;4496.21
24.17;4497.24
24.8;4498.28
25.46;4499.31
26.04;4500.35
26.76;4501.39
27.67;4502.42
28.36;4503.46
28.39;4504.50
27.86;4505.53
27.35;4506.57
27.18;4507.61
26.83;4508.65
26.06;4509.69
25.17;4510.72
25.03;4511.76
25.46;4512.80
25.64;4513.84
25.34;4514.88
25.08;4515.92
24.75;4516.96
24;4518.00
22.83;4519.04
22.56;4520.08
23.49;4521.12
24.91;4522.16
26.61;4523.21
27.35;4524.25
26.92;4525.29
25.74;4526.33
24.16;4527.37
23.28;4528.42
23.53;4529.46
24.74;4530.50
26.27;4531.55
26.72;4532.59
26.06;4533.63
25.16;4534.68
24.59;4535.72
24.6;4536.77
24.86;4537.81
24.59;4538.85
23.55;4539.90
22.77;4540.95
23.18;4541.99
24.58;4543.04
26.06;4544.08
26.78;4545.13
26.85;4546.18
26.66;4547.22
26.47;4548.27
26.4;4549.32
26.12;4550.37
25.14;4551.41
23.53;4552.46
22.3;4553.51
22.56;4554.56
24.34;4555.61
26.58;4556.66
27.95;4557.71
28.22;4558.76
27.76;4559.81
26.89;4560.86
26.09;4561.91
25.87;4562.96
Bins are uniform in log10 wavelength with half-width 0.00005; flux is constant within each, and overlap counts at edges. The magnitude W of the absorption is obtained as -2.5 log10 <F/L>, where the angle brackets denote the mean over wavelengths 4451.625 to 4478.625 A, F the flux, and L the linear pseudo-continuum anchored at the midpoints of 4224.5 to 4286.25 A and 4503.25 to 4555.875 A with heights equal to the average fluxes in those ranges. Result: 0.02 mag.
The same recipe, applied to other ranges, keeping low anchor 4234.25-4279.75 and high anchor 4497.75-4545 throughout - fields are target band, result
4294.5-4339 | 0.17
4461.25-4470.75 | 0.00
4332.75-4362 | 0.19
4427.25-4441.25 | 0.03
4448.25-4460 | 0.01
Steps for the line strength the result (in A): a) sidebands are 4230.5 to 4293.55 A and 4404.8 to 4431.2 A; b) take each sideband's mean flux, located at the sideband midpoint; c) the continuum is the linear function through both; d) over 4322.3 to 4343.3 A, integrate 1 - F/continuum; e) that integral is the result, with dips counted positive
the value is 3.1 A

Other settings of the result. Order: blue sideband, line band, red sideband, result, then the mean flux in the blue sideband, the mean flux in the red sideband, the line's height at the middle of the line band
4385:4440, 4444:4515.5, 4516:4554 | -1.9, 23.1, 25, 24.1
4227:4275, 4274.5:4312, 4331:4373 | 2.0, 24.1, 21.2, 22.9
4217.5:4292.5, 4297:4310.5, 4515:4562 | 2.0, 23.5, 25.2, 23.8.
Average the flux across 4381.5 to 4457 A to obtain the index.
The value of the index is 23.5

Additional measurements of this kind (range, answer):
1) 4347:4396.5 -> 22.3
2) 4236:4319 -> 23.1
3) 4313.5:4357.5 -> 20.9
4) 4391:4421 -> 22.4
